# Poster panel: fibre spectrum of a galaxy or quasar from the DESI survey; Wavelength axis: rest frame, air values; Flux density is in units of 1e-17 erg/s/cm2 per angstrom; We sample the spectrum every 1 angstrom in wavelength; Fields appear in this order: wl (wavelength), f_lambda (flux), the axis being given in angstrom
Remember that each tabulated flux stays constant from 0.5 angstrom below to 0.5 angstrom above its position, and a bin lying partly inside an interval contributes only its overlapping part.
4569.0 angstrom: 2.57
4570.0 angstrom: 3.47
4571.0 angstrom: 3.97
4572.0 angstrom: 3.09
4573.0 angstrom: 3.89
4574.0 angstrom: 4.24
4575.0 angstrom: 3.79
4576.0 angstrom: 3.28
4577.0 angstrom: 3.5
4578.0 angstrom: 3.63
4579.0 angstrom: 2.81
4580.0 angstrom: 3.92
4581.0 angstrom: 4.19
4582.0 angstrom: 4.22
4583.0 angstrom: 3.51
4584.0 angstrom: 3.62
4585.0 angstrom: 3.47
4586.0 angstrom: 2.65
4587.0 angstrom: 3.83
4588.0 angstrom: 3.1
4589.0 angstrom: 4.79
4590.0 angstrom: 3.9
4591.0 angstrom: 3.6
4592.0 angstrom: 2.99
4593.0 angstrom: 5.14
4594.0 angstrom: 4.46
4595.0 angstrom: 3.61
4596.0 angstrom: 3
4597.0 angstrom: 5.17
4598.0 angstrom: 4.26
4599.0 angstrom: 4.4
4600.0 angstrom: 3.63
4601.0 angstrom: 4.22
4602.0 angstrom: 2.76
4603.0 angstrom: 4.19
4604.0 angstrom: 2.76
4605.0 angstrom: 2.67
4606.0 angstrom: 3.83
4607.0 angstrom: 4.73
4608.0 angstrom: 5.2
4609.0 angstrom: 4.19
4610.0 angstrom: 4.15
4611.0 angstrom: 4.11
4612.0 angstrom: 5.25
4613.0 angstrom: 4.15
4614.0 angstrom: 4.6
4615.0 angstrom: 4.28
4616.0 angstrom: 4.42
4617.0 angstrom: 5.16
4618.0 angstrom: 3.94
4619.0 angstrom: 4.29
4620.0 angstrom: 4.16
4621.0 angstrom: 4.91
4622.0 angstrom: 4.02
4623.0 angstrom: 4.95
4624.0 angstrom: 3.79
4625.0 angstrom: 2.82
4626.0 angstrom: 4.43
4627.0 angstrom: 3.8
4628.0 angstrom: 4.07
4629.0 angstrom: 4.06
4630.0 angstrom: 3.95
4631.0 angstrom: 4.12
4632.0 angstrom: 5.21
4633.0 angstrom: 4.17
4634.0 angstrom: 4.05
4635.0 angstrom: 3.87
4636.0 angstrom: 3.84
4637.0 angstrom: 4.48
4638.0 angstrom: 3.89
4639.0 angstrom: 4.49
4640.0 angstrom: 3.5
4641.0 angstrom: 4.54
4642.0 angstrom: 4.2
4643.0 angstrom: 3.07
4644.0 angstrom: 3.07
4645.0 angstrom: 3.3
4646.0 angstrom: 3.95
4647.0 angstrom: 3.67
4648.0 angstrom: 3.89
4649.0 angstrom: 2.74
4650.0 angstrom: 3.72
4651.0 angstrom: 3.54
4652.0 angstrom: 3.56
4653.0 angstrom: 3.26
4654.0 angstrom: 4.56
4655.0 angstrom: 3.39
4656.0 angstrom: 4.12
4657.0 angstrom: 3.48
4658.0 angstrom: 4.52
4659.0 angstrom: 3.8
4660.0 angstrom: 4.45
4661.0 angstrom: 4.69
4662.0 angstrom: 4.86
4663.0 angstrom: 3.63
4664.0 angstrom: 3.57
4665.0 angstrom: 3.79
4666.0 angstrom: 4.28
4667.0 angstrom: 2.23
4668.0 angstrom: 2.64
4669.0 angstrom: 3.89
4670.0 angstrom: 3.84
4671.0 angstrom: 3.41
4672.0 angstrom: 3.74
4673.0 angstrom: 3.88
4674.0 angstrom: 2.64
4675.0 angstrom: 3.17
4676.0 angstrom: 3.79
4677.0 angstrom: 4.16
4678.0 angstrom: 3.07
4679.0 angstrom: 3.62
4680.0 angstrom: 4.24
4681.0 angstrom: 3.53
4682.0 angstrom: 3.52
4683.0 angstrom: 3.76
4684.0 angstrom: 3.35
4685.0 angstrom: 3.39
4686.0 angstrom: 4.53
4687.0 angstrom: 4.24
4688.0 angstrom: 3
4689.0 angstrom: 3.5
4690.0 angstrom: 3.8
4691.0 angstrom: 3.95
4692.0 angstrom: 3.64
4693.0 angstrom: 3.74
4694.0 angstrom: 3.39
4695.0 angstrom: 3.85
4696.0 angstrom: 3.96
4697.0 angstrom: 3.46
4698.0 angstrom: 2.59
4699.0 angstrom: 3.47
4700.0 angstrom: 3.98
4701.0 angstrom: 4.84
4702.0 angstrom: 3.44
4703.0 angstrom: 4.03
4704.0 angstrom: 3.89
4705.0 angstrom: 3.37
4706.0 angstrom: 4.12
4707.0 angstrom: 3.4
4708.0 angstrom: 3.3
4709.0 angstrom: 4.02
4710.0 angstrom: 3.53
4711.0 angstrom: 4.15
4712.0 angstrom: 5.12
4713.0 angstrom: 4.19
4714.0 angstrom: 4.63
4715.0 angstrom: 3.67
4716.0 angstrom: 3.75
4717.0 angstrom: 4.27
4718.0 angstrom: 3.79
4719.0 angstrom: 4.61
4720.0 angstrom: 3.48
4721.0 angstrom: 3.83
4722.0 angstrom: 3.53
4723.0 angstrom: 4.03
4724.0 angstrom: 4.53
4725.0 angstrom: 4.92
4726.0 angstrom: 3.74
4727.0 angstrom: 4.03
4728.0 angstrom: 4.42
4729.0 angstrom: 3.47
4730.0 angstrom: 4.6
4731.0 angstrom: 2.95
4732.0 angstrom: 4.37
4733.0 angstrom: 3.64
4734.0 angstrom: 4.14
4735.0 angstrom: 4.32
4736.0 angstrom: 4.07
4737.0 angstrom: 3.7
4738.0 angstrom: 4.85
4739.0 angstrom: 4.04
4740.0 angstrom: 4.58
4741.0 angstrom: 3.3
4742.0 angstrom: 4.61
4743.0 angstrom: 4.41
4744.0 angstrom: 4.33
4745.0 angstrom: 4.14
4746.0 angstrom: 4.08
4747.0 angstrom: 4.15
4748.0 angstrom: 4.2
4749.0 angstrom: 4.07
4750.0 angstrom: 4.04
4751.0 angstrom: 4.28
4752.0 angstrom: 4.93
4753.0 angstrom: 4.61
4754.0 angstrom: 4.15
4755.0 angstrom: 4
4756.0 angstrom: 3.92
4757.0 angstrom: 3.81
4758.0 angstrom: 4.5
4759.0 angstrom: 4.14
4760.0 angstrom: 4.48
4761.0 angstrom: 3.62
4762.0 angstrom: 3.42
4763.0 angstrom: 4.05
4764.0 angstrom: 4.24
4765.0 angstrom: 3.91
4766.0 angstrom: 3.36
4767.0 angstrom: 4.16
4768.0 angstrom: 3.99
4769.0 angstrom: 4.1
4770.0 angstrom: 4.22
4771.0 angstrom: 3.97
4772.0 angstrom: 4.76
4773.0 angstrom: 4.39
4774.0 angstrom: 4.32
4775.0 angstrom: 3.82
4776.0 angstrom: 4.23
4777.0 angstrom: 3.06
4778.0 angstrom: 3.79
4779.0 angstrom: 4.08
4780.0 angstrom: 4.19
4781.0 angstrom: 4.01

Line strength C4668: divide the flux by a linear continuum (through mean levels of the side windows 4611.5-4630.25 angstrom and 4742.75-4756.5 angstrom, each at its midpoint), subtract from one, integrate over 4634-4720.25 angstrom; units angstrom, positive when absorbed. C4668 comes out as 9.74 angstrom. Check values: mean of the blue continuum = 4.27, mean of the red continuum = 4.23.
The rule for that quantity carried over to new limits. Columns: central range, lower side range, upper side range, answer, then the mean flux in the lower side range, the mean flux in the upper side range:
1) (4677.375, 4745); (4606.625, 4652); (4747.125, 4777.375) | 3.14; 4.1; 4.1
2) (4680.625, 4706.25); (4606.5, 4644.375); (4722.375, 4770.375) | 2.81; 4.21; 4.12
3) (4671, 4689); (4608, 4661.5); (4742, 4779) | 2.04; 4.06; 4.11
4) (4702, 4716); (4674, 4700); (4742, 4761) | -0.38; 3.62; 4.23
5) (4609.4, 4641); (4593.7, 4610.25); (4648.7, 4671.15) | -2.94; 3.95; 3.75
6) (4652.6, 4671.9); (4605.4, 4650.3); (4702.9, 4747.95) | 1.30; 4.11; 4.05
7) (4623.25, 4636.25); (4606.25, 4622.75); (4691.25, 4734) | 1.03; 4.47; 3.9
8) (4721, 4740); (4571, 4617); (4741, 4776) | 0.09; 3.91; 4.14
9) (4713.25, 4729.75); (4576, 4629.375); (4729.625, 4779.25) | 0.07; 3.98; 4.1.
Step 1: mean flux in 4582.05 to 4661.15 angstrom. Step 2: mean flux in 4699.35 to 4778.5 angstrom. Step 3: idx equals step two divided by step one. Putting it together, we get 1.0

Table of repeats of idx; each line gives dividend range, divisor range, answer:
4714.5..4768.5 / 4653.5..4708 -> 1.10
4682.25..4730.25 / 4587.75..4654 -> 0.97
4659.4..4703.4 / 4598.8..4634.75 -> 0.89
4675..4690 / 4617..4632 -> 0.88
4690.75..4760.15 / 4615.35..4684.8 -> 1.04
